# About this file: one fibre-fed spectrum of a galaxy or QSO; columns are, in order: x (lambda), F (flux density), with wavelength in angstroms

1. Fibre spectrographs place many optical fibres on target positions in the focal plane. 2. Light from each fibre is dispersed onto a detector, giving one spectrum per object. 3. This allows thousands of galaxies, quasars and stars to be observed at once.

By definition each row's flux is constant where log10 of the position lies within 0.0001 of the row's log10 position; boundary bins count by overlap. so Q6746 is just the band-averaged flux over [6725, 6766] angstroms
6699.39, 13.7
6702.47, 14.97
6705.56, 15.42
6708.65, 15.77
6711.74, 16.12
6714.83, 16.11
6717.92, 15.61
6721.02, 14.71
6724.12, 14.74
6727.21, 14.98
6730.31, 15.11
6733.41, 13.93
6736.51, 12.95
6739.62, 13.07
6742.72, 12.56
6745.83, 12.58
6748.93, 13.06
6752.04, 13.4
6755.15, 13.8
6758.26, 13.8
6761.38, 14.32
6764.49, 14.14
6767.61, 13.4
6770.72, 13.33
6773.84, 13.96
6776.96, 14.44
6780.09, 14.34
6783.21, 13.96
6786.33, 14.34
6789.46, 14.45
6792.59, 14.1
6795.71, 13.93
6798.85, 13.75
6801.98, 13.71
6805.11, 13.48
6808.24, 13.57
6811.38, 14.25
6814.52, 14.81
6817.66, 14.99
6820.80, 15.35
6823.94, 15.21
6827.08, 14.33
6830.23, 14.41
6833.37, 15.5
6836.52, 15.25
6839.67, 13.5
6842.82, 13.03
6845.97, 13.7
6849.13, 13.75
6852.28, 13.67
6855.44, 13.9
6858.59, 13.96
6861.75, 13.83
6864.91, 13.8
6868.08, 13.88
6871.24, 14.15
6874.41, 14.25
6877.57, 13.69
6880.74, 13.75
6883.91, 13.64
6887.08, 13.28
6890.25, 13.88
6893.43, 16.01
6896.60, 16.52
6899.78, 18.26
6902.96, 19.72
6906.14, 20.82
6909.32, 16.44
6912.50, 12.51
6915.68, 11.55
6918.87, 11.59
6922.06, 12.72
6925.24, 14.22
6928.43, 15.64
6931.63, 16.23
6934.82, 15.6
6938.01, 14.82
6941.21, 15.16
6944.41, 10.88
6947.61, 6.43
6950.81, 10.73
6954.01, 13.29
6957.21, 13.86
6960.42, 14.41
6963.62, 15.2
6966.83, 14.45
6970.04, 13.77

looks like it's 13.7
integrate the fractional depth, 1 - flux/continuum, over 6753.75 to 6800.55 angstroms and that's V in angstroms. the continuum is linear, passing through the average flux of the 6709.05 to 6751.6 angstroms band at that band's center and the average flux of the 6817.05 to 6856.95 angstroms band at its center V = 1.0 angstroms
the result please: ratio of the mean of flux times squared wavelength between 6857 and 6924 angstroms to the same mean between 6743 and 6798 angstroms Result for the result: 1.1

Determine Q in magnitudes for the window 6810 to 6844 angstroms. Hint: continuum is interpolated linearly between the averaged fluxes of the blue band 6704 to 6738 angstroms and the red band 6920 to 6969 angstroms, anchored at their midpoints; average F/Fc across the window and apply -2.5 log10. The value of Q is -0.02 mag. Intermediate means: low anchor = 15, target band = 14.6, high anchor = 13.6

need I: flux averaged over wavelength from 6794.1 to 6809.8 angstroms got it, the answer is 13.7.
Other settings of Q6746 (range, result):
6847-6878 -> 13.9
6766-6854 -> 14.2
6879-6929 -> 15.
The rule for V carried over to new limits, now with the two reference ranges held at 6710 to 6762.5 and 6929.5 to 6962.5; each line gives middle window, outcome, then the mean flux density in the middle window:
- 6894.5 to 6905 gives -3.7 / 18.2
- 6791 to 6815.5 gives -0.1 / 13.9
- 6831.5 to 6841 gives -0.7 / 14.8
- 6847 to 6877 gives -0.7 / 13.9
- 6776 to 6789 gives -0.3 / 14.3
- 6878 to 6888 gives -0.1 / 13.6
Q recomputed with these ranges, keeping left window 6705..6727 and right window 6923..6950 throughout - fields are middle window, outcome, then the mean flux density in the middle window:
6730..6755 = 0.15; 13.3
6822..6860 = 0.01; 14.2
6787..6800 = 0.05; 14.1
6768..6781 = 0.08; 13.9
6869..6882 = 0.01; 14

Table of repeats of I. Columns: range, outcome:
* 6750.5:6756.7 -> 13.6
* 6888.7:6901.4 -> 16.2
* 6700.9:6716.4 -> 15.7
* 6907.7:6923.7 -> 13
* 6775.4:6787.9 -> 14.3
